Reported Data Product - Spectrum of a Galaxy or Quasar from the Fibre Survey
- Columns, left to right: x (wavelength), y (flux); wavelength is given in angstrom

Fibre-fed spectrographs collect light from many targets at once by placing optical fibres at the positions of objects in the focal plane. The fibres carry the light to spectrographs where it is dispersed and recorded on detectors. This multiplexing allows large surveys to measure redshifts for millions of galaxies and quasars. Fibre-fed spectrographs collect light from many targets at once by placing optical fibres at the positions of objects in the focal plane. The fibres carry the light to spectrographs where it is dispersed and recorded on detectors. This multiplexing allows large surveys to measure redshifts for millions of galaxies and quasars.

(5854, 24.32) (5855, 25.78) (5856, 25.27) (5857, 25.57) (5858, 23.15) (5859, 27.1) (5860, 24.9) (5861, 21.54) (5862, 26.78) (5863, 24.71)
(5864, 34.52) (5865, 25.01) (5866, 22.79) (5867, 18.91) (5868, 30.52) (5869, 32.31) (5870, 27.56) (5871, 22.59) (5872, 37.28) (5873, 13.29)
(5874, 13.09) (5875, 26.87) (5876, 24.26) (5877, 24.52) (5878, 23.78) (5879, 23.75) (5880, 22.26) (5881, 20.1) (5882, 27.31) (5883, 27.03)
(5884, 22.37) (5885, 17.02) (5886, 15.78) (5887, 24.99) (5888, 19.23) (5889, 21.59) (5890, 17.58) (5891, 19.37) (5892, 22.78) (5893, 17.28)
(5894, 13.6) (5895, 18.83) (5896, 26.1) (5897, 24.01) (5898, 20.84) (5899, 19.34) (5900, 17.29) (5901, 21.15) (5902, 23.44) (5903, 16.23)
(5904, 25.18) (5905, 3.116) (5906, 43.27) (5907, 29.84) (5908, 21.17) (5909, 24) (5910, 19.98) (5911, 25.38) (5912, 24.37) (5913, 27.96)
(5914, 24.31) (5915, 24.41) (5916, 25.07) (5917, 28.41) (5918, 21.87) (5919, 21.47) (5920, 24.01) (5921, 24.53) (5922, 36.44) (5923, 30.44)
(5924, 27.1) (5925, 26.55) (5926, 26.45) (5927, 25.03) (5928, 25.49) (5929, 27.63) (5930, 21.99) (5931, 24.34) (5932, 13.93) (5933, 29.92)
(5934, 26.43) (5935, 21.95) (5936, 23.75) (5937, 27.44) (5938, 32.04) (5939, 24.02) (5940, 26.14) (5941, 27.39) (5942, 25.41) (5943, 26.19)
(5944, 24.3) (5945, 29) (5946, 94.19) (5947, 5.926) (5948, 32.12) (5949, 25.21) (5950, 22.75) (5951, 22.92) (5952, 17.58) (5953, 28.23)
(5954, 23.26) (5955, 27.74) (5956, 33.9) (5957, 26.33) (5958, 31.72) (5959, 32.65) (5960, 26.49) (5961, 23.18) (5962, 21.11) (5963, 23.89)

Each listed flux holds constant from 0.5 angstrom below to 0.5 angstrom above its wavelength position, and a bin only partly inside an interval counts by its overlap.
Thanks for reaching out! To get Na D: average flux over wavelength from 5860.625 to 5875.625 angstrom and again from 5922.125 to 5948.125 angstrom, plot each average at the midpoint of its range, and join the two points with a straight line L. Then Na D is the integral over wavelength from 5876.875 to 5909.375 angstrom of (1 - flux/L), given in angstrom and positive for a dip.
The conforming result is 5.7 angstrom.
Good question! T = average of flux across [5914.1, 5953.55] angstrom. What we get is 26.8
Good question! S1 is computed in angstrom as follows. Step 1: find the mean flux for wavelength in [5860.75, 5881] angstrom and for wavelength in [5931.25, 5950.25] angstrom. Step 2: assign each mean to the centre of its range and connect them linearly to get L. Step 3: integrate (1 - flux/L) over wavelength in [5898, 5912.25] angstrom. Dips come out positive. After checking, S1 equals 2.26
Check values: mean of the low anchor 24.7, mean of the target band 22.3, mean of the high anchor 28.3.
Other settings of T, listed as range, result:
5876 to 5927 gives 23.1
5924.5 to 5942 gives 25.3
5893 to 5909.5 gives 21.6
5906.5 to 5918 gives 24.9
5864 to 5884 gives 24.6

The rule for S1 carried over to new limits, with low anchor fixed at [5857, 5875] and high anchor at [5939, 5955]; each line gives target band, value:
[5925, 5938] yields 1.4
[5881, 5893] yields 2.2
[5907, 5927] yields 1.3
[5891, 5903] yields 2.8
